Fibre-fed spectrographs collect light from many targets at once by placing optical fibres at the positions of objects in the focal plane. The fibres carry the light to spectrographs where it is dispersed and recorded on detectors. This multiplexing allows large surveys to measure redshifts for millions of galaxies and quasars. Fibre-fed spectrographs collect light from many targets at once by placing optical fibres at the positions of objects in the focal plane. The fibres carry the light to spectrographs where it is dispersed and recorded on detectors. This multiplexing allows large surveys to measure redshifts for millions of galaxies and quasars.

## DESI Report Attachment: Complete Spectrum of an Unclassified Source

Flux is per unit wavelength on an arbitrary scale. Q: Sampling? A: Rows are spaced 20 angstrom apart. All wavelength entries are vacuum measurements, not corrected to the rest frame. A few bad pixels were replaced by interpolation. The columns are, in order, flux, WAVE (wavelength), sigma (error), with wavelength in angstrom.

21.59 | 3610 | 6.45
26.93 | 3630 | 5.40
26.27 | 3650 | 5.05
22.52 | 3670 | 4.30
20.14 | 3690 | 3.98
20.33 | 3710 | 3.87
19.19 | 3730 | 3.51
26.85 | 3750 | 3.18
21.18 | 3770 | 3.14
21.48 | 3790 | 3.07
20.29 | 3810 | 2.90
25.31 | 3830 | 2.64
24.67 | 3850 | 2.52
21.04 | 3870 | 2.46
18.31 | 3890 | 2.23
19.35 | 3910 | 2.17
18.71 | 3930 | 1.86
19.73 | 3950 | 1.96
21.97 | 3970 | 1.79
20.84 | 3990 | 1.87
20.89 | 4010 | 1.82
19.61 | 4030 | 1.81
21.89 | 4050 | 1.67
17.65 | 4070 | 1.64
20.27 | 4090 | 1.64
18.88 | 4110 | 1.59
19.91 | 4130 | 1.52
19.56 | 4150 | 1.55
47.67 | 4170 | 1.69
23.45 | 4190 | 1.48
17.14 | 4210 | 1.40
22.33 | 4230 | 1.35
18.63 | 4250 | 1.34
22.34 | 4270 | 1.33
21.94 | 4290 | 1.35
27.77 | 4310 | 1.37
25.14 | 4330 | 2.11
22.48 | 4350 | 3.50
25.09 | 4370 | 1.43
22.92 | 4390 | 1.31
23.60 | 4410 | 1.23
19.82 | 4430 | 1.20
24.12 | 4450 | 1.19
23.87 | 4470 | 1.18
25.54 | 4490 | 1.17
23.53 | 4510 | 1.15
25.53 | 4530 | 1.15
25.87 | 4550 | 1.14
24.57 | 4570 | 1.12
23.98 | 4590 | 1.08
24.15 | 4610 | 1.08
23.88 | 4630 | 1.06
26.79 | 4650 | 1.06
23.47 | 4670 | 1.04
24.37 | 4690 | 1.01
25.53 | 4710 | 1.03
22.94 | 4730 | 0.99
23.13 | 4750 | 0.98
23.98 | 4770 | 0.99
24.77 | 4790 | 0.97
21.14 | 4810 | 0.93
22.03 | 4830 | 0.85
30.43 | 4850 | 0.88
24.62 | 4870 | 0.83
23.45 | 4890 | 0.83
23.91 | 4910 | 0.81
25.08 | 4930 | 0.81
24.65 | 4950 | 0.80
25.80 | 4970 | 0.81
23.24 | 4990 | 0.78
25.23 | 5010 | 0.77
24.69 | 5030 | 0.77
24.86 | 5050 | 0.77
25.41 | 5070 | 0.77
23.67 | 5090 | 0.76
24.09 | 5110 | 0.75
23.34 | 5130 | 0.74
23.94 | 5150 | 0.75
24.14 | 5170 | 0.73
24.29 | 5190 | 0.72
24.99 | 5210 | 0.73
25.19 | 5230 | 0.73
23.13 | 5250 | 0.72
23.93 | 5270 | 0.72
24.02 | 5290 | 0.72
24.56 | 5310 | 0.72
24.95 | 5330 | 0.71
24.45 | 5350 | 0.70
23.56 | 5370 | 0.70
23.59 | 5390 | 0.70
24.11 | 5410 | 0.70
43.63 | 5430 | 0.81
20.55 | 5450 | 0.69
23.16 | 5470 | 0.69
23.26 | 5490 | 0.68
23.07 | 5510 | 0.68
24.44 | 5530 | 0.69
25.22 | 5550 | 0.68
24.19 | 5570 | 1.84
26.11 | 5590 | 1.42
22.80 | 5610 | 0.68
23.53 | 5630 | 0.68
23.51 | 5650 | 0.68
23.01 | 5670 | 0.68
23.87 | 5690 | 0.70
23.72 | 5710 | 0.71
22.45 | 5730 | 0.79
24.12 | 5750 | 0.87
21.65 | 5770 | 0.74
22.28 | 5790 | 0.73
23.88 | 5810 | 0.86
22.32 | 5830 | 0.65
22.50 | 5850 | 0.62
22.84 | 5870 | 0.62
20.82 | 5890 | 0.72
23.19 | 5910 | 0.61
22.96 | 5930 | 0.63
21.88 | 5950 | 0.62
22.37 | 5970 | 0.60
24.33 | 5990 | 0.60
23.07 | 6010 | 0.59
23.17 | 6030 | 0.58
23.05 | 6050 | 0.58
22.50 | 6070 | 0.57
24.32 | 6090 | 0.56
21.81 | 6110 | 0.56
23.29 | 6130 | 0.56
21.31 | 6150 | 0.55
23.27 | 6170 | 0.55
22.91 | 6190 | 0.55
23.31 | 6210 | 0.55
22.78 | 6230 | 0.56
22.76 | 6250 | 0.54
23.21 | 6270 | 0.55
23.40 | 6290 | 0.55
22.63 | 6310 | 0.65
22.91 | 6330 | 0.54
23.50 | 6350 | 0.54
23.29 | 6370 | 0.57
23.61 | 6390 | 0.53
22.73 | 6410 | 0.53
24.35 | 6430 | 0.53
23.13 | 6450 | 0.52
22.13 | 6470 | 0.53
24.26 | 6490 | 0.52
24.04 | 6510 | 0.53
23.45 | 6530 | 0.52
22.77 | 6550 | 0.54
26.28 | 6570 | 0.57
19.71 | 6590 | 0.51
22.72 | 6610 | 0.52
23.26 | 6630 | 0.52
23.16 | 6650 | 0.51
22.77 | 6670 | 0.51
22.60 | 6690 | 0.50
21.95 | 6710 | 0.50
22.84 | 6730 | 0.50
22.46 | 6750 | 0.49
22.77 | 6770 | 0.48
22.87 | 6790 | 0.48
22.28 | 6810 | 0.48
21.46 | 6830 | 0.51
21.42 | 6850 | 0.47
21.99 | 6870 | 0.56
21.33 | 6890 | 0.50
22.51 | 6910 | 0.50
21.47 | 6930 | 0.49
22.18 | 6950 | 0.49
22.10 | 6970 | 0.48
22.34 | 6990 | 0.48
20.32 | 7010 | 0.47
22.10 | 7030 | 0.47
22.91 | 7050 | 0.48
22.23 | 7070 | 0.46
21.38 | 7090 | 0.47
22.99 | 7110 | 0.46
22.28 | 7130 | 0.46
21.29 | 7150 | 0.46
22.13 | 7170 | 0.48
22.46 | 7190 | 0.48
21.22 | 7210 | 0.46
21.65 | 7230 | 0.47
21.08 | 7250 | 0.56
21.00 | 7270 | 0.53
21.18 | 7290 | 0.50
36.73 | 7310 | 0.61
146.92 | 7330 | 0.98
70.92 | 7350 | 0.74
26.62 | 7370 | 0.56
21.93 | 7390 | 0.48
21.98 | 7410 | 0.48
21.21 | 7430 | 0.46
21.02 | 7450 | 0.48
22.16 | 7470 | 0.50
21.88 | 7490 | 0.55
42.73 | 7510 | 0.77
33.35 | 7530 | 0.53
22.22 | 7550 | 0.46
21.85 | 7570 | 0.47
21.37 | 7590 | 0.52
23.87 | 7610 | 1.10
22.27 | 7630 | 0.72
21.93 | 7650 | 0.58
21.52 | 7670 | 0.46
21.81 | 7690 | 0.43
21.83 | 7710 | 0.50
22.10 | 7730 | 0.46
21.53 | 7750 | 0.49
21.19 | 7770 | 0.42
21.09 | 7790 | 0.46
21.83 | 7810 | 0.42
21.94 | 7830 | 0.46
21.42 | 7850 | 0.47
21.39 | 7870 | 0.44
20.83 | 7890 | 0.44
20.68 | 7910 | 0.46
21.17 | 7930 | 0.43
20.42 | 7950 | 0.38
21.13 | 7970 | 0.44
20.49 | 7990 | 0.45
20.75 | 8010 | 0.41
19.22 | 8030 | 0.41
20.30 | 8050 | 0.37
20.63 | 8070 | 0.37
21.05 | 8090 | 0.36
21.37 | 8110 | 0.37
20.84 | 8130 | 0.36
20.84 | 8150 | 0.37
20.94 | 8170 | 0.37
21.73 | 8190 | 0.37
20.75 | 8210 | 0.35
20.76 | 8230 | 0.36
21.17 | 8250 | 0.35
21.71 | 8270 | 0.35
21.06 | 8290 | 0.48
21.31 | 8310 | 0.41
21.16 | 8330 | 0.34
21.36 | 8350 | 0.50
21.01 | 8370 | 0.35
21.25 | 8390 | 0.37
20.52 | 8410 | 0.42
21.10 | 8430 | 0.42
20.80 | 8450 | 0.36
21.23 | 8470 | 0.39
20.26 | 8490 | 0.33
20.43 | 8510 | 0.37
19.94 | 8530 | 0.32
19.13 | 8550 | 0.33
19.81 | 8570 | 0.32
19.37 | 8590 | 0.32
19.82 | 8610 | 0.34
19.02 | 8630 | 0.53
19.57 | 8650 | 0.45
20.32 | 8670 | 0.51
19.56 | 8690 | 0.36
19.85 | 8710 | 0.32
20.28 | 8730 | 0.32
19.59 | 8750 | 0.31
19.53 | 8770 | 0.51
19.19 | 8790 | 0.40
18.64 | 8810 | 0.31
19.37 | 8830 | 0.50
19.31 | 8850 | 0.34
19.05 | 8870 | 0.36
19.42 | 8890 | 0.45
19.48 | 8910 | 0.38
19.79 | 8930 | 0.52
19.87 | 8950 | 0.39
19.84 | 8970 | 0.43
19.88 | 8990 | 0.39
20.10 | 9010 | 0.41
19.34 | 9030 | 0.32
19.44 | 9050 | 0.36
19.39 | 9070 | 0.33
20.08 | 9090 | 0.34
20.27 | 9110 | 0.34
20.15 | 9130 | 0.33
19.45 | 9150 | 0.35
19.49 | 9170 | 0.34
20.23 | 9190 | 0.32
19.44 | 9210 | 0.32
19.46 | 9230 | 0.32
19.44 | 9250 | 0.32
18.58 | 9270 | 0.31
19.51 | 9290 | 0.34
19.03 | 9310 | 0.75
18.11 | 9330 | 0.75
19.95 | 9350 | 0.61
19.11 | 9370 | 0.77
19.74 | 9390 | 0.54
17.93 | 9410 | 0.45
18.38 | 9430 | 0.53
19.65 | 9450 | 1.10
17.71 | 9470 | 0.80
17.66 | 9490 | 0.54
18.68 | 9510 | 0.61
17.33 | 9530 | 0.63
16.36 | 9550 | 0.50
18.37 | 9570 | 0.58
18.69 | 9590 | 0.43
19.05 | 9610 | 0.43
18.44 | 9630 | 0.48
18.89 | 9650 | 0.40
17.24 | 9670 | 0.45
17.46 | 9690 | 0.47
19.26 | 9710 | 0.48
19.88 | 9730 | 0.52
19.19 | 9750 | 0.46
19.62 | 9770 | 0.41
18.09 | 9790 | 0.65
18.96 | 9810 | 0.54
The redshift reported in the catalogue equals 0.117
